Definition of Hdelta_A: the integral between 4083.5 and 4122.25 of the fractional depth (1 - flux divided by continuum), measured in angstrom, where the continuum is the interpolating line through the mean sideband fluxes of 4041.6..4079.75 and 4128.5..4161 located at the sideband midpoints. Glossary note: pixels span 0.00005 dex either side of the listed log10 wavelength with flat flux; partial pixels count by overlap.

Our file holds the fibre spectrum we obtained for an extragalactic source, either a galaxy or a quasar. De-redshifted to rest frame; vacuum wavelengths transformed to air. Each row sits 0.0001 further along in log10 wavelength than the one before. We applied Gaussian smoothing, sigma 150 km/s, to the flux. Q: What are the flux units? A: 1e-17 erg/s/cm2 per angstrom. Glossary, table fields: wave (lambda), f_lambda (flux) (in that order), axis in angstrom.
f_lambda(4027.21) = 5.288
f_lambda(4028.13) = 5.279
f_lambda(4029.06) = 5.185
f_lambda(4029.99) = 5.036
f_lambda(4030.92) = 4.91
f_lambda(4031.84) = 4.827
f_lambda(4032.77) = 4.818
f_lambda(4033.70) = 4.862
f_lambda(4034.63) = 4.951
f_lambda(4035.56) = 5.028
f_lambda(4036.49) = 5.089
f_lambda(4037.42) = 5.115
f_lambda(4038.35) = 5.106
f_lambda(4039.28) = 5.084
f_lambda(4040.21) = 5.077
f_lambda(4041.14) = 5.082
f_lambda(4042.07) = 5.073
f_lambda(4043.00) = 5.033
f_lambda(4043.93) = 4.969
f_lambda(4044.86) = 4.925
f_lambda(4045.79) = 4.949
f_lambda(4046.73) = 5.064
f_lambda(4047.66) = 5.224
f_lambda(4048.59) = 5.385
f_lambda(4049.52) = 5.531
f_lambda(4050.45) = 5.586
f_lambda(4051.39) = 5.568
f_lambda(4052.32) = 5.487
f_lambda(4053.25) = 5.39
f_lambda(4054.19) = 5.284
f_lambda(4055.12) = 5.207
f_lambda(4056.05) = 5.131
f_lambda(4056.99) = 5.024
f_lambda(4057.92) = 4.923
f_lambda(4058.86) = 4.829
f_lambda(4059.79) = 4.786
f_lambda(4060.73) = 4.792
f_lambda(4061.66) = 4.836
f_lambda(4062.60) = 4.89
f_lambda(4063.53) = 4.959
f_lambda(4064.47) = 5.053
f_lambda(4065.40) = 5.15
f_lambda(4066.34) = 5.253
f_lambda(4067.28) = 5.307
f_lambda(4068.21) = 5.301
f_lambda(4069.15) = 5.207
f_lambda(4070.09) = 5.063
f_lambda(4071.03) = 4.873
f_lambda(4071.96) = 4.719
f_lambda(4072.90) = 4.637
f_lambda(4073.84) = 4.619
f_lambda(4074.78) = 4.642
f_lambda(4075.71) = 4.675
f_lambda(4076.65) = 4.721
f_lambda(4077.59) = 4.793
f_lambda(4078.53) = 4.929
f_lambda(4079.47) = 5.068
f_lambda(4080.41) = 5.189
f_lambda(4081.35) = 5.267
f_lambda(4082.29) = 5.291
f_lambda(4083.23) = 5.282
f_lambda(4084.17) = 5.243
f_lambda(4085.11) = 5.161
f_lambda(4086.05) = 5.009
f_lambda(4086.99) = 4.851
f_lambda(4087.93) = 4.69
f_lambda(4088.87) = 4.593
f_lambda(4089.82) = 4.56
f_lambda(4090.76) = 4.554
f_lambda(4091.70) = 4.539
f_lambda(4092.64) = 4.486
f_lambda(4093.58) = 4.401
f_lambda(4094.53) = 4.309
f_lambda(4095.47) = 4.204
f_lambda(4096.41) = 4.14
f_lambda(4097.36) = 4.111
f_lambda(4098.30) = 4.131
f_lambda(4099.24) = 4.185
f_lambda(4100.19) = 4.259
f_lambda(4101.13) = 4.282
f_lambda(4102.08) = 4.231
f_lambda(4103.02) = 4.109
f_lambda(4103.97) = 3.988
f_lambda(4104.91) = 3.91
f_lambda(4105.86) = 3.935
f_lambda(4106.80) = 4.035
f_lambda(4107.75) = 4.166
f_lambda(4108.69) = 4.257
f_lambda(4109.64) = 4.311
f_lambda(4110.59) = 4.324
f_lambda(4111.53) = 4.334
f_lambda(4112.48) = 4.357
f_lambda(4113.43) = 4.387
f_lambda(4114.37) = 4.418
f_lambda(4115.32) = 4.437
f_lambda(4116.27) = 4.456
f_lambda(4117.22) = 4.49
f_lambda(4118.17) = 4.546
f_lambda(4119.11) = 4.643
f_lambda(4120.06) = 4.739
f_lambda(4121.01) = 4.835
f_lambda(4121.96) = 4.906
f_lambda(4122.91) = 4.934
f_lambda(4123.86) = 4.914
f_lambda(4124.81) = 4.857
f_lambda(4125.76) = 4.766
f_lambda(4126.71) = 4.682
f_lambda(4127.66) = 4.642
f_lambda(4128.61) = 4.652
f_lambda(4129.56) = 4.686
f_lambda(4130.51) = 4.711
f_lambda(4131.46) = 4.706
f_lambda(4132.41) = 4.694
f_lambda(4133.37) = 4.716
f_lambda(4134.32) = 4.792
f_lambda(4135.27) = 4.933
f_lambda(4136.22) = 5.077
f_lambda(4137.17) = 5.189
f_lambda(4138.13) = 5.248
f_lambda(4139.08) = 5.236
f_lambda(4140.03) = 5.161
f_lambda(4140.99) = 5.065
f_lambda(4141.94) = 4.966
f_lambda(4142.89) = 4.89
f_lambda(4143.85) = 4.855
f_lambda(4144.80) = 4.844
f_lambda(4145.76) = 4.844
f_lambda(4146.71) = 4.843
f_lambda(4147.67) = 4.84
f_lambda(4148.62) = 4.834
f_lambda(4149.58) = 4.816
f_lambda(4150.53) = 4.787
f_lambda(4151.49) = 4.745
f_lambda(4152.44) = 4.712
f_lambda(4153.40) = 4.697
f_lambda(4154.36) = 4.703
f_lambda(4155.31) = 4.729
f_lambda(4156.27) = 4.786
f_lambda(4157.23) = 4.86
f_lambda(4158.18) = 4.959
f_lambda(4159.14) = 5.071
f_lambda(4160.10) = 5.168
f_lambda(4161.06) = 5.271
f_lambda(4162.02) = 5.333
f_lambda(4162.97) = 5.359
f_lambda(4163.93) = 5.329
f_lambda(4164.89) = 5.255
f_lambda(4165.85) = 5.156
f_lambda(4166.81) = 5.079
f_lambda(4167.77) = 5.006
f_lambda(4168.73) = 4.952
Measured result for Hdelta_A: 4.2 angstrom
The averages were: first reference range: 5.04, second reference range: 4.88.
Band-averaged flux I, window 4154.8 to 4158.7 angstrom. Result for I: 4.84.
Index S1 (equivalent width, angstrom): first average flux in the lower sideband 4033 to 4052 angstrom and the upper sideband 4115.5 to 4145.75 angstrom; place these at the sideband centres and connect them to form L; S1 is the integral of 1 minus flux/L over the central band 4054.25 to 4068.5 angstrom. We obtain 0.1 angstrom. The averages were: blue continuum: 5.13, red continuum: 4.83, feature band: 5.04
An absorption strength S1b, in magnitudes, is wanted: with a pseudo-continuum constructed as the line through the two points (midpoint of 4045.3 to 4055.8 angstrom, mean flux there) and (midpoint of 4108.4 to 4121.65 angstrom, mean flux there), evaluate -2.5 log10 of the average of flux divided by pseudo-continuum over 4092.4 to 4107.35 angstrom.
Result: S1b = 0.126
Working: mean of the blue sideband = 5.33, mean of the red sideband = 4.47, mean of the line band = 4.16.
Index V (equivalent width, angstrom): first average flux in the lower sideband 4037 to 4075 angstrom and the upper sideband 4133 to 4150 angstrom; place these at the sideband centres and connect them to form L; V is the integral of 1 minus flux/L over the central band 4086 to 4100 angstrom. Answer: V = 1.7 angstrom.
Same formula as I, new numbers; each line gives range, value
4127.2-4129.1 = 4.65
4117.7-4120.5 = 4.65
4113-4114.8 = 4.42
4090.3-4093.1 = 4.53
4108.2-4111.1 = 4.3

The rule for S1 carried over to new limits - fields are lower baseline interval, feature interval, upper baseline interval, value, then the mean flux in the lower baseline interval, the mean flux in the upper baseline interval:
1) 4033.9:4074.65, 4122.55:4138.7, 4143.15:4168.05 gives 0.5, 5.08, 4.96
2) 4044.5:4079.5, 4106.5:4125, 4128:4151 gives 1.6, 5.05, 4.89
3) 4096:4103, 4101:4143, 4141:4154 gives -1.1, 4.19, 4.83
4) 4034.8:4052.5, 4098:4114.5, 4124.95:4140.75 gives 2.5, 5.17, 4.87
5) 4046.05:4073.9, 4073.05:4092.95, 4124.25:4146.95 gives 0.7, 5.11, 4.88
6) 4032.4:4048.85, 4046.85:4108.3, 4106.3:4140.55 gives 1.1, 5.04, 4.67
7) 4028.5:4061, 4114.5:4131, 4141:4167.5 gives 1.0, 5.1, 4.96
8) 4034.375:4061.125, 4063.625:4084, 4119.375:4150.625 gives 0.2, 5.13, 4.87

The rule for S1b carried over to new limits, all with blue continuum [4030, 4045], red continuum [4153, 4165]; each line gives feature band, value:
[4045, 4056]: -0.07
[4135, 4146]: 0.00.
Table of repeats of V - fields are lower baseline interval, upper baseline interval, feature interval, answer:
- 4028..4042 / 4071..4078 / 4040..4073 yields -1.7 angstrom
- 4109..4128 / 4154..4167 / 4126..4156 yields 0.0 angstrom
